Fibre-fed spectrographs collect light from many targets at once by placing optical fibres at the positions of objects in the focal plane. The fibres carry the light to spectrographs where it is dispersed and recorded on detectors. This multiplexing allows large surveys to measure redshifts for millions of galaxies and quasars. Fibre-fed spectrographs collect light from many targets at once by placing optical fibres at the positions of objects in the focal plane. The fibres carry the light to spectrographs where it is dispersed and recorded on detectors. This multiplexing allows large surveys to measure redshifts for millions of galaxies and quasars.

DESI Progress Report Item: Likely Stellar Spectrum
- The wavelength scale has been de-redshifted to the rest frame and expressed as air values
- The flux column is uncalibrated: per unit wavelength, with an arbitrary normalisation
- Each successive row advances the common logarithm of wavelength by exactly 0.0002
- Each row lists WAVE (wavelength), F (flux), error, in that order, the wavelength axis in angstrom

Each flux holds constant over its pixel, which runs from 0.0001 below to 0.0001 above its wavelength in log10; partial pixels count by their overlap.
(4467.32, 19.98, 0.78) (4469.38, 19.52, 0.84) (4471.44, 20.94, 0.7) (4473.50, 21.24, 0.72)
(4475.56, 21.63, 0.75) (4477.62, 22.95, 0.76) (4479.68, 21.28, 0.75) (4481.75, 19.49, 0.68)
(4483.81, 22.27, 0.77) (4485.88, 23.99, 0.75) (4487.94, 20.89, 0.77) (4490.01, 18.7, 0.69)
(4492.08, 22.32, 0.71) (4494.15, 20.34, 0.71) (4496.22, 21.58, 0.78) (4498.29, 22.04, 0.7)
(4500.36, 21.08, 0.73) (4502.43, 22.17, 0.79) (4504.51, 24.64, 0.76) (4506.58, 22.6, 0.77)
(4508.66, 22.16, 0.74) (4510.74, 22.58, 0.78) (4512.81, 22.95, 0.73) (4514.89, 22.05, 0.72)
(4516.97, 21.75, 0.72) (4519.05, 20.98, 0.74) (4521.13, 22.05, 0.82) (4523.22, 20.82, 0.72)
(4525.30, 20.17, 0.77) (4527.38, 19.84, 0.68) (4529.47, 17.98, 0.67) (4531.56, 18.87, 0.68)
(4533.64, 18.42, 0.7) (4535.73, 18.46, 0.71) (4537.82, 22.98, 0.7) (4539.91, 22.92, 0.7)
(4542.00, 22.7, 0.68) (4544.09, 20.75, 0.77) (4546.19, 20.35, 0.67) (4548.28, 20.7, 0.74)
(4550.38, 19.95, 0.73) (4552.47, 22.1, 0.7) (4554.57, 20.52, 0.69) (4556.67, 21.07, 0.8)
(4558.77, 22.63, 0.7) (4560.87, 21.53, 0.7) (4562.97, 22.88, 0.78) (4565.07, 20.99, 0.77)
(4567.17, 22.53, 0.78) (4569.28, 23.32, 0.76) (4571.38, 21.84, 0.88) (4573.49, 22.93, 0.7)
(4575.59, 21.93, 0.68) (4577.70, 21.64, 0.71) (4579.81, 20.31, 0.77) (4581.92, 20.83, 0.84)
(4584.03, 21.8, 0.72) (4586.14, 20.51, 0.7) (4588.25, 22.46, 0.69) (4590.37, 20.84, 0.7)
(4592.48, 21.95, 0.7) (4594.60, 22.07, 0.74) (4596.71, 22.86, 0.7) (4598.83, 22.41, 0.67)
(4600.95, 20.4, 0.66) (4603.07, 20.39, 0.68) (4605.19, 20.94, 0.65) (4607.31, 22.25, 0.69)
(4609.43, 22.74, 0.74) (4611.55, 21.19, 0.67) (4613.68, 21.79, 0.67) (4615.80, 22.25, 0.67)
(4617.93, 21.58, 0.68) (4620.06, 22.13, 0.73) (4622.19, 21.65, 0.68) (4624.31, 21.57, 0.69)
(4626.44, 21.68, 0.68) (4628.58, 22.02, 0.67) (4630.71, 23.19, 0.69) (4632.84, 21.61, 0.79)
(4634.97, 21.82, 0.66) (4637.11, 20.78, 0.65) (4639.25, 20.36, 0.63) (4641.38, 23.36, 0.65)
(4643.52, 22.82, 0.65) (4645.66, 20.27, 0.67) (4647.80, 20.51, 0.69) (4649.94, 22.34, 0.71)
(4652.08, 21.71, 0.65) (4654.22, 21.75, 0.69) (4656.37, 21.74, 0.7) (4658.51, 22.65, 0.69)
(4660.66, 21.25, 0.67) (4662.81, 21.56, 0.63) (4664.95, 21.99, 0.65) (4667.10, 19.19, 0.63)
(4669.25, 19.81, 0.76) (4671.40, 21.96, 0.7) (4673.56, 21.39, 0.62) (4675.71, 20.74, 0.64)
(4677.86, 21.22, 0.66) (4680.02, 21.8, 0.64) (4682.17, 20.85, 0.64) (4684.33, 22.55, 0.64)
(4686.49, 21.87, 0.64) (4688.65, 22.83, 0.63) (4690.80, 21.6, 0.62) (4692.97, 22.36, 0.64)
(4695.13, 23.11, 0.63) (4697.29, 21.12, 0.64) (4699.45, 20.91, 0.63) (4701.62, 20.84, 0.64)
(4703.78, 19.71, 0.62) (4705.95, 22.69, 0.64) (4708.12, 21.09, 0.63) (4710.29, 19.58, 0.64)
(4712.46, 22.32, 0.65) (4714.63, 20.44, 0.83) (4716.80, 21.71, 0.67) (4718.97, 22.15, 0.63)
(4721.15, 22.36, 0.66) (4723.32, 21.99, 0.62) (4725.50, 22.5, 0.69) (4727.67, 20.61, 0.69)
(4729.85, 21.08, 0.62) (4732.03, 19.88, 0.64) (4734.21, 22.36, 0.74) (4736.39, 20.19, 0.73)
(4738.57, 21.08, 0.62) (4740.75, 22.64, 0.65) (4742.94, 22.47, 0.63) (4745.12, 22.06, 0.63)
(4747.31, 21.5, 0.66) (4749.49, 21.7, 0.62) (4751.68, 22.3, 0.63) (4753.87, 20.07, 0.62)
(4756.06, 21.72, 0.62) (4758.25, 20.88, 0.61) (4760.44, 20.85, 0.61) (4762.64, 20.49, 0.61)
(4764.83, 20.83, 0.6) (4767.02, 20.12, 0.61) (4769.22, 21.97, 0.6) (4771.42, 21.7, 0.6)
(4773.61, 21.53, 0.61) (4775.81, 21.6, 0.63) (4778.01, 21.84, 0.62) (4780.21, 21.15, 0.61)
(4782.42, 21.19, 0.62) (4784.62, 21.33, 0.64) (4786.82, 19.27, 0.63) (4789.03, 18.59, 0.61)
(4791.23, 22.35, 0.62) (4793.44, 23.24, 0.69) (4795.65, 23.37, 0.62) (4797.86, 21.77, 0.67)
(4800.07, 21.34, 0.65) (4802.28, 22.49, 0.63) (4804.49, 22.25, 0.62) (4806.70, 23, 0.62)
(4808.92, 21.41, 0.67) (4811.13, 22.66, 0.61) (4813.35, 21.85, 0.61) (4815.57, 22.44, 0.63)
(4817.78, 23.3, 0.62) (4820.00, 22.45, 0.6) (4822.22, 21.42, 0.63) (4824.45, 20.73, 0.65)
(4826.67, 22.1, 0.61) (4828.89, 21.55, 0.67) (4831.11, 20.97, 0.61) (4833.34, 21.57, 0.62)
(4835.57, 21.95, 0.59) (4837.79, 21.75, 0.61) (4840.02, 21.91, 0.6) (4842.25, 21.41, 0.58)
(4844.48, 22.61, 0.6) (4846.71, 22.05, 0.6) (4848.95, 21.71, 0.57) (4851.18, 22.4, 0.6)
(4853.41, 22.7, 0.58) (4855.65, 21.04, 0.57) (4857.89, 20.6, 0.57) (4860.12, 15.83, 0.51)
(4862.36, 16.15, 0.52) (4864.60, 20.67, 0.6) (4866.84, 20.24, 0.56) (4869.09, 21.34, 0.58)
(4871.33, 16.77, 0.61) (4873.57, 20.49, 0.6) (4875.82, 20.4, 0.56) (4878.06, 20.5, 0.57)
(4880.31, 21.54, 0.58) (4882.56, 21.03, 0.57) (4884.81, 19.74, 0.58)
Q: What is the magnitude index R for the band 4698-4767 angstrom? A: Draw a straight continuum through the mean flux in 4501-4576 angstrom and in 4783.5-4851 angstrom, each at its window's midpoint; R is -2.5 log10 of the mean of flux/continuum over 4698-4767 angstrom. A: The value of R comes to 0.021 mag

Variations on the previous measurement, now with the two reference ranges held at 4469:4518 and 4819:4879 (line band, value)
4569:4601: -0.01 mag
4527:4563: 0.04 mag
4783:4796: -0.01 mag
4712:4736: -0.02 mag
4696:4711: 0.02 mag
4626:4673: -0.01 mag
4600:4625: -0.01 mag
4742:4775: -0.01 mag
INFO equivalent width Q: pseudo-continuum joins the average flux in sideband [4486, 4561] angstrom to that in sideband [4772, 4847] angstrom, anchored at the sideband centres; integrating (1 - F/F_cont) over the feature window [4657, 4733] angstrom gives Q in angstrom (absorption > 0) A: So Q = 0.5 angstrom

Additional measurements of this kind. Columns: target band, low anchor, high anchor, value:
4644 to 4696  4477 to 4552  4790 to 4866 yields -0.29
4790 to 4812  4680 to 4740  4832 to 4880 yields -1.44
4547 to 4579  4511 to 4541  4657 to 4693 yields -1.21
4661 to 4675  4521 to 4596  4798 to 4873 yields 0.17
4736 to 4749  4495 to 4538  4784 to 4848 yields -0.03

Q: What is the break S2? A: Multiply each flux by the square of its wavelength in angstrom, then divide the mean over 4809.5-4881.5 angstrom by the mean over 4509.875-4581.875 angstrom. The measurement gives 1.13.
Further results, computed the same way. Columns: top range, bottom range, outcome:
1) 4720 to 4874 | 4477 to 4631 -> 1.10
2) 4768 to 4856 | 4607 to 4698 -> 1.08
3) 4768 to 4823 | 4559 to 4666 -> 1.08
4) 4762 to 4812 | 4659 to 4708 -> 1.05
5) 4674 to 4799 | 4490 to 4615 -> 1.08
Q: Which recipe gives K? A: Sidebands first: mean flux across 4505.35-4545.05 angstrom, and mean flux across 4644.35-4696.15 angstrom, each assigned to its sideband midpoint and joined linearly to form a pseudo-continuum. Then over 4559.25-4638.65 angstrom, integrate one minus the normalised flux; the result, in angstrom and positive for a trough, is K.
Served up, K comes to -1.60 angstrom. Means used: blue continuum 21.1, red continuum 21.5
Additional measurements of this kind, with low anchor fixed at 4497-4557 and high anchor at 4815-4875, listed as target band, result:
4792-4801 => -0.6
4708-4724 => -0.3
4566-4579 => -0.7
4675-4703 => -0.7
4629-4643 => -0.5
